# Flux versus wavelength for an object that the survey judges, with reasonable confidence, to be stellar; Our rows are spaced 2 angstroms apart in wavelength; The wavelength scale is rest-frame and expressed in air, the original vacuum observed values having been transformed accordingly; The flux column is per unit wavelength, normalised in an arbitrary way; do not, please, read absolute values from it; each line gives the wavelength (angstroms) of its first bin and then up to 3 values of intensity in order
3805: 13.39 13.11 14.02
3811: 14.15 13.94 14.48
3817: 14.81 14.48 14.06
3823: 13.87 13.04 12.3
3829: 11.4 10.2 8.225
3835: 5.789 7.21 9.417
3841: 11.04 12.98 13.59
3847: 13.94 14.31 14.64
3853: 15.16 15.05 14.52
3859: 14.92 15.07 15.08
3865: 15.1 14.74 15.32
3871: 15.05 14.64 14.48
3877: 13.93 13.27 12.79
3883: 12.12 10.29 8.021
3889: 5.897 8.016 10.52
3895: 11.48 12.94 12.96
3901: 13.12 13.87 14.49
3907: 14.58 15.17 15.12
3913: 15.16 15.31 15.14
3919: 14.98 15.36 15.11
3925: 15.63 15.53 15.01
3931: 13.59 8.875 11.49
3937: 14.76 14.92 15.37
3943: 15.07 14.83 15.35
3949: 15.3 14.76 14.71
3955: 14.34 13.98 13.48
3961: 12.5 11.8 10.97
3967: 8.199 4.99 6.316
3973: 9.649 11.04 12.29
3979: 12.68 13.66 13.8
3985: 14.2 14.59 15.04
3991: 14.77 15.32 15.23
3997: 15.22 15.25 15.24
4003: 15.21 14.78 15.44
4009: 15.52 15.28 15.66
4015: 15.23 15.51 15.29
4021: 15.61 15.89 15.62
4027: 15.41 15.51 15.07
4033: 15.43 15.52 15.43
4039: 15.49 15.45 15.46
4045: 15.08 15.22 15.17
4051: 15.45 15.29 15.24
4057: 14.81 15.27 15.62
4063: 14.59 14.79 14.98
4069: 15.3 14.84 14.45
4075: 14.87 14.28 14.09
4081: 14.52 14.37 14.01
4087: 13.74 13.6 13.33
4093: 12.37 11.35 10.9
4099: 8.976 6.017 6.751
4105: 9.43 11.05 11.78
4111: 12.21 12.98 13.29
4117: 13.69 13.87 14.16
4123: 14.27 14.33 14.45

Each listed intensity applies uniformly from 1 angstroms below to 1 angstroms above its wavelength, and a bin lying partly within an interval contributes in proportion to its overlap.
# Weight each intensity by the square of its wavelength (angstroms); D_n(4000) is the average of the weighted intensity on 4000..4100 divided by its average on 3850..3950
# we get 1.15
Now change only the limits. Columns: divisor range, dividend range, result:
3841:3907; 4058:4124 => 1.10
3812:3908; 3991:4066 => 1.31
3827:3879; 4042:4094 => 1.25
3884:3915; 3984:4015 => 1.30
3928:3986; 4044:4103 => 1.15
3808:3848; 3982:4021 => 1.36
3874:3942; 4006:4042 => 1.24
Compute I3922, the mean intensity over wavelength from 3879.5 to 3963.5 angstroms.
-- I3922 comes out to 13.4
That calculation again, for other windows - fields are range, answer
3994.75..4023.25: 15.3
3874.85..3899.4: 11.1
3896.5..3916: 14.3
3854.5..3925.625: 13.6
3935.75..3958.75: 14.8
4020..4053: 15.4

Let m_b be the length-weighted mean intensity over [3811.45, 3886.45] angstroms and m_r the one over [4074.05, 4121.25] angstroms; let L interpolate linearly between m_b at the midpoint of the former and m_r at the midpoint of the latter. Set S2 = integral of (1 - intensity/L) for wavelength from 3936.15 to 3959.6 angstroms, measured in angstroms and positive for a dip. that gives -3.7 angstroms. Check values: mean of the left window 13.1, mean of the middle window 14.8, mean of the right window 12.3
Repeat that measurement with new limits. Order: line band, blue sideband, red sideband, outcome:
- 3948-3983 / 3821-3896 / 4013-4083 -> 5.2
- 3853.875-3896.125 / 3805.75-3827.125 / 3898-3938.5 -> 3.7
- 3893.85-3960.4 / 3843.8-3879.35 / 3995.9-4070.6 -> 2.7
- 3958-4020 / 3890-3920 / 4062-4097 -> 1.8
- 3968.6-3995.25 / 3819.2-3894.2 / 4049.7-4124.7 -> 0.9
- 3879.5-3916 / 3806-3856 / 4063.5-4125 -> 1.0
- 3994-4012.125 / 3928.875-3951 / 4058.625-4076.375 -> -0.9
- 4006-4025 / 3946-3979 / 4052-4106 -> -4.6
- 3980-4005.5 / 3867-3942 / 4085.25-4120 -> -4.5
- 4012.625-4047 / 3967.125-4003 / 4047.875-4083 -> -3.6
